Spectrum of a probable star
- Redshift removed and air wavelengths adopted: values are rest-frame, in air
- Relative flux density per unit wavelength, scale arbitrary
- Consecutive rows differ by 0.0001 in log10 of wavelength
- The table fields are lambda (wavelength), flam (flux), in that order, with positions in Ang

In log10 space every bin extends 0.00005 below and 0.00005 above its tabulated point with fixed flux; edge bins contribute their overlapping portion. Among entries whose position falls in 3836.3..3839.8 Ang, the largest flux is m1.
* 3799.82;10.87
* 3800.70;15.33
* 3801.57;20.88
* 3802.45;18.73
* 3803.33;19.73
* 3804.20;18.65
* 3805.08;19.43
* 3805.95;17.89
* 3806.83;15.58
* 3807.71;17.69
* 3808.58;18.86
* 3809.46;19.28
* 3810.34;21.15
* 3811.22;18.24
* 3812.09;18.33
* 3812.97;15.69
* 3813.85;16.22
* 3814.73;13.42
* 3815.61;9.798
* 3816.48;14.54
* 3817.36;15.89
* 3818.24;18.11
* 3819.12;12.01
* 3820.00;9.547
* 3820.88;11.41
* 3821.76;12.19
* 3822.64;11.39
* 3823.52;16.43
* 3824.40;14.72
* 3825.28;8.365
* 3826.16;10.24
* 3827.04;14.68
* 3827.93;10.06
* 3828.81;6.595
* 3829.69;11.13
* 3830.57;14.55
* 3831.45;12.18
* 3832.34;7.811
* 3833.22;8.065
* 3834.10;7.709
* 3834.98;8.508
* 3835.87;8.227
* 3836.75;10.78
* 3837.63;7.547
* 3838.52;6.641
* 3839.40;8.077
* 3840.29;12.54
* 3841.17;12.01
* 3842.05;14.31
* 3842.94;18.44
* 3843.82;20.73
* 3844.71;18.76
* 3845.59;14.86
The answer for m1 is 10.78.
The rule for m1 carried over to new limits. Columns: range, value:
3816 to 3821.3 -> 18.11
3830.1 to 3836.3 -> 14.55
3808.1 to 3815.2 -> 21.15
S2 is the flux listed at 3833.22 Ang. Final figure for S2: 8.065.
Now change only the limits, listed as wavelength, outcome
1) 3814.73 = 13.42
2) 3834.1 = 7.709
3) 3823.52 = 16.43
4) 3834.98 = 8.508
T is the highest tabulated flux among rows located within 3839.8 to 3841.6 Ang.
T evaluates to 12.54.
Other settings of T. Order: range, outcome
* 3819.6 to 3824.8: 16.43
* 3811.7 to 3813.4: 18.33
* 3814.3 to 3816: 13.42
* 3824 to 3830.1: 14.72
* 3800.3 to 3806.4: 20.88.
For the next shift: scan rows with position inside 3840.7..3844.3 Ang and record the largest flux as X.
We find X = 20.73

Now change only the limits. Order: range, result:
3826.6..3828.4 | 14.68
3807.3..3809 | 18.86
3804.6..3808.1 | 19.43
